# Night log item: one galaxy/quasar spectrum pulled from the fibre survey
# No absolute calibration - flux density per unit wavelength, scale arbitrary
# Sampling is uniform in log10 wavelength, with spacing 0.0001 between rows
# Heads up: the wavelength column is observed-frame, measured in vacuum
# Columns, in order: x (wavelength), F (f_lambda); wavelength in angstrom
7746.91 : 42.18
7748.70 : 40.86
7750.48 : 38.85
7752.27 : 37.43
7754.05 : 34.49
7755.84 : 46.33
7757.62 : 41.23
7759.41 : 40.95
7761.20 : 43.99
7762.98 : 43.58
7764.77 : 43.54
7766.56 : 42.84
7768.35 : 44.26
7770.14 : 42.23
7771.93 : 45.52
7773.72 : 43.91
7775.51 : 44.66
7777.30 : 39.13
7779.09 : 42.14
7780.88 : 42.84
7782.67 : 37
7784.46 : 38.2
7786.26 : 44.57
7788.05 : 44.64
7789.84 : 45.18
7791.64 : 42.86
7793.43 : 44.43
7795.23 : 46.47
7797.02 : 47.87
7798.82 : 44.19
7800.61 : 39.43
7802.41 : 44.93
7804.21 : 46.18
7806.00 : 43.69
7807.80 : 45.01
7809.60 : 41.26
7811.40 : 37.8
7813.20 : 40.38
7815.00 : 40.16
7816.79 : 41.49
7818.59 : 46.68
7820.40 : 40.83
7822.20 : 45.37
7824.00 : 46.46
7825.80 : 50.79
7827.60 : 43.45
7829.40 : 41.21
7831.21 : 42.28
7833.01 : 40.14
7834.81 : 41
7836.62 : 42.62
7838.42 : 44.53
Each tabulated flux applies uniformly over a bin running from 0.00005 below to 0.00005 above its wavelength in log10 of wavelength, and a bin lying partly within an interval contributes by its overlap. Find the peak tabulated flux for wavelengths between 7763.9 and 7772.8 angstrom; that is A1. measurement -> 45.52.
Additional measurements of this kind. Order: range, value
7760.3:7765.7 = 43.99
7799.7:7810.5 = 46.18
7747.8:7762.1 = 46.33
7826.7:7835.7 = 43.45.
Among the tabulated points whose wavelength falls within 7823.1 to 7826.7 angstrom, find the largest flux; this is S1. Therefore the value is 50.79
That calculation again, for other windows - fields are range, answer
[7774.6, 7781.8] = 44.66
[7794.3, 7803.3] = 47.87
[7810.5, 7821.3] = 46.68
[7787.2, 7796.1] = 46.47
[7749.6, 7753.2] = 38.85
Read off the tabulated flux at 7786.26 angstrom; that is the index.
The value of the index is 44.57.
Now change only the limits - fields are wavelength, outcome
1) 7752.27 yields 37.43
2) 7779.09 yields 42.14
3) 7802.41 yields 44.93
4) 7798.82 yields 44.19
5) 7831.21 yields 42.28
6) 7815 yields 40.16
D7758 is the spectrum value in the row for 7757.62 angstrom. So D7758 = 41.23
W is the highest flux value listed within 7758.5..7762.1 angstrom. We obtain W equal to 43.99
